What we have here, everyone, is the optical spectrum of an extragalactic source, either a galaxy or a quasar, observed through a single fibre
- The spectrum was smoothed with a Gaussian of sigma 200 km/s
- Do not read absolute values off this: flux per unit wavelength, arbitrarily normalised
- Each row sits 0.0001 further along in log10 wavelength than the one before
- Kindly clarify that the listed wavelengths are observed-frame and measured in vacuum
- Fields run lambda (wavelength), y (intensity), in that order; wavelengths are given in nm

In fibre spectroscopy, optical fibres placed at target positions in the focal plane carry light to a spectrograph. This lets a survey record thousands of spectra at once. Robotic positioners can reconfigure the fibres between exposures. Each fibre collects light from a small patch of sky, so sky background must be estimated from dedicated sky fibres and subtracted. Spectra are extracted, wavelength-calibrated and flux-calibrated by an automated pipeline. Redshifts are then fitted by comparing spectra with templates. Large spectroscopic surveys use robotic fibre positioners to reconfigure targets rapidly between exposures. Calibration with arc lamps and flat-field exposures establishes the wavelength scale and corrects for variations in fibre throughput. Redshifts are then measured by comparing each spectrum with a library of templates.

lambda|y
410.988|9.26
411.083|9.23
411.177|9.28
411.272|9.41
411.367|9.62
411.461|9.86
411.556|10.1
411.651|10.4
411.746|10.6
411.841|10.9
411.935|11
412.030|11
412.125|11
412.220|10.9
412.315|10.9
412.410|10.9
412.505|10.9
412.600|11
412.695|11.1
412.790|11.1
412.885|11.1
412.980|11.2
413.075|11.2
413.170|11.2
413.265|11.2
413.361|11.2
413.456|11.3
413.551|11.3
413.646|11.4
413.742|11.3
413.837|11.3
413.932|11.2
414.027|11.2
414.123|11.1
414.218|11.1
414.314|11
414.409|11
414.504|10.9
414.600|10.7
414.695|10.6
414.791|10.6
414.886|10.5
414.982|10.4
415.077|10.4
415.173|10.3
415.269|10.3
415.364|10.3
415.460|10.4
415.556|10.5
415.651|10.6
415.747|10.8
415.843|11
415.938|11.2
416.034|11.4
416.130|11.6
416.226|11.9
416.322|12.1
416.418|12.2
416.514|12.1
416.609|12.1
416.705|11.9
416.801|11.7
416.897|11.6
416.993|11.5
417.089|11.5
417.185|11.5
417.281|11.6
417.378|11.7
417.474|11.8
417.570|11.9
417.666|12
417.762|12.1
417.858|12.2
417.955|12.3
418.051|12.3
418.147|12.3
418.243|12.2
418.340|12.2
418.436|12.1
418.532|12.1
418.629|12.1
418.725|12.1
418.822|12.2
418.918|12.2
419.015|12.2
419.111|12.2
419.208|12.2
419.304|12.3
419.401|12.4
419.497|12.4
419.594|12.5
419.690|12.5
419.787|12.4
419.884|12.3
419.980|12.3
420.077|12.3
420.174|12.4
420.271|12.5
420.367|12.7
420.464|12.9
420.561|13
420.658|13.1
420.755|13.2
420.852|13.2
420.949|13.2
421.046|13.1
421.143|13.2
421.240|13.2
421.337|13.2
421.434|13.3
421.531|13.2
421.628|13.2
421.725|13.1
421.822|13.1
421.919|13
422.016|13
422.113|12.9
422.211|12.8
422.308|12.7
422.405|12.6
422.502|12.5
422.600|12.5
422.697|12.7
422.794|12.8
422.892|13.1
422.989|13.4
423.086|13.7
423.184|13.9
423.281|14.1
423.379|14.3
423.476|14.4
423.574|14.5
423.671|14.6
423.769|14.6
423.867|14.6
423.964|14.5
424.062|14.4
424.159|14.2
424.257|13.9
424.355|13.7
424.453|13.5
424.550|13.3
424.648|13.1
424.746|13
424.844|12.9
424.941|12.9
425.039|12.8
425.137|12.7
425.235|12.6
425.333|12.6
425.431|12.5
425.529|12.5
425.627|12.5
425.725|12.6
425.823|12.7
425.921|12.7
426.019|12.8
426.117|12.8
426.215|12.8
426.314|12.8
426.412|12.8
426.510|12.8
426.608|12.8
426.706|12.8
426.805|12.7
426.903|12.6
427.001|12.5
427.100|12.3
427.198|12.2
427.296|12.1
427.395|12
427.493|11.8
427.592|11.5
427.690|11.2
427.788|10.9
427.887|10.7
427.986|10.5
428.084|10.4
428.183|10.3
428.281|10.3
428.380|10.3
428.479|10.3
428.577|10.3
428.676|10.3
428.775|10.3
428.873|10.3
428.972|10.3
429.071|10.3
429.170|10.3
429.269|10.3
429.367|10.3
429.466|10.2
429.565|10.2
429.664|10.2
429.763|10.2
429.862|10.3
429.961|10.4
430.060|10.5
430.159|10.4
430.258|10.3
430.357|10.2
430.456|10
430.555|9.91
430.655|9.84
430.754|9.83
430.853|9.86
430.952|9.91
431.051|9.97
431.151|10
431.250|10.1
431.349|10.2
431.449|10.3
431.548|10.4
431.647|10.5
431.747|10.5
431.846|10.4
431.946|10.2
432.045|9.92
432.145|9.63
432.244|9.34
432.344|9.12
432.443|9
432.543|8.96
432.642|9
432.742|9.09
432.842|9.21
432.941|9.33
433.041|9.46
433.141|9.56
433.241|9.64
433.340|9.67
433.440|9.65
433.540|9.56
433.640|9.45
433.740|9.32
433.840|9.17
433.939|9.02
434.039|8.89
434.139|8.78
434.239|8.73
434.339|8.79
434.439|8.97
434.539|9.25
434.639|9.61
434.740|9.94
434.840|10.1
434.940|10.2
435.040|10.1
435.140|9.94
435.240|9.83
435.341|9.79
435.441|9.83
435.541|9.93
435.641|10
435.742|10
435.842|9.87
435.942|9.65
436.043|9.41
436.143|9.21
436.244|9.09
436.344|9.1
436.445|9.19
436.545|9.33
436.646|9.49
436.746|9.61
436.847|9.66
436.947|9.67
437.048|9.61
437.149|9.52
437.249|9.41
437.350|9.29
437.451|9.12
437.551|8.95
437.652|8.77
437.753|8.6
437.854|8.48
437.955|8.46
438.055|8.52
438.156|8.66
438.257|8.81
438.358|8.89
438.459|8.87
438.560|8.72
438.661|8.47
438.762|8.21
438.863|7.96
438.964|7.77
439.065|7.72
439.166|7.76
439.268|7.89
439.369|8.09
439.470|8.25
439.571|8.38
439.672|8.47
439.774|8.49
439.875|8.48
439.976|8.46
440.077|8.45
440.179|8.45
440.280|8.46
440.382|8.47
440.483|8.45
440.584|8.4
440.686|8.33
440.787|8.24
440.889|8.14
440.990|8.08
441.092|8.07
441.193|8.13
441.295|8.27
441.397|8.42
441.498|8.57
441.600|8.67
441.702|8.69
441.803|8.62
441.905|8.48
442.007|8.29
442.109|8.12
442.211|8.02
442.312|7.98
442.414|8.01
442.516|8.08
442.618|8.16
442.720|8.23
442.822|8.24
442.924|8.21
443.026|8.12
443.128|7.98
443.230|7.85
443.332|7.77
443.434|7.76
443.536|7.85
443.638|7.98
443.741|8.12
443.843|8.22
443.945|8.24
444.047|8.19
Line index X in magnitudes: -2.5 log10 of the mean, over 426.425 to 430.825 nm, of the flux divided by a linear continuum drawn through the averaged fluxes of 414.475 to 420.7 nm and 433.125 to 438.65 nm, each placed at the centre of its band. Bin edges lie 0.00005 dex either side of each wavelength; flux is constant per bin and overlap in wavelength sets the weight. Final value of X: -0.058 mag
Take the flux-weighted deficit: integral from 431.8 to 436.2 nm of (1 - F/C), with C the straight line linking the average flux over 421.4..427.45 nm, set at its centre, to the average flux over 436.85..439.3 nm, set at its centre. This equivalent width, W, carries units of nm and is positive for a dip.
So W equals 0.21 nm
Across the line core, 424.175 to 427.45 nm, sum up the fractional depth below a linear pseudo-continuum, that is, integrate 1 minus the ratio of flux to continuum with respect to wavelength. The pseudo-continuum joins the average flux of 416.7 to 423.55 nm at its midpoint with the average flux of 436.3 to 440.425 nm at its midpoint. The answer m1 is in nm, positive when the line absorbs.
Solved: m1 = -0.40 nm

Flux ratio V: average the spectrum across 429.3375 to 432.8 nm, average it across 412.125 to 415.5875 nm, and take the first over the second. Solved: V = 0.91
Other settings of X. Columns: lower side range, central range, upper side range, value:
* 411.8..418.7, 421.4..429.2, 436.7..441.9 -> -0.23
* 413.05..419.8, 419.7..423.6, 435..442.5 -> -0.20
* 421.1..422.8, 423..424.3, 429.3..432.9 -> -0.15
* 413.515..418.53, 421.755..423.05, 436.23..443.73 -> -0.21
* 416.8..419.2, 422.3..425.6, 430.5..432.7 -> -0.21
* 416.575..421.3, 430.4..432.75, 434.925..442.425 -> 0.02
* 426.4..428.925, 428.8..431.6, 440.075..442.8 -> 0.07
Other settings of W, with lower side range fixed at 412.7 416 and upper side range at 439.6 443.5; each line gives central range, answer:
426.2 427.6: -0.398 nm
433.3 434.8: -0.043 nm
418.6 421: -0.494 nm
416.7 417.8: -0.113 nm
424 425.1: -0.389 nm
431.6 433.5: -0.092 nm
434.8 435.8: -0.124 nm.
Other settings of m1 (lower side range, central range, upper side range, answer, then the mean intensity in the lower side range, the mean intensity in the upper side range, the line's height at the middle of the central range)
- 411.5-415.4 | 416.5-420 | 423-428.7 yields -0.153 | 10.9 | 12.6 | 11.6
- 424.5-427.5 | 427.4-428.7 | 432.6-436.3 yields 0.127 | 12.7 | 9.49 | 11.9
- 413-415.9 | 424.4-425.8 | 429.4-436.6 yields -0.358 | 10.9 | 9.71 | 10.2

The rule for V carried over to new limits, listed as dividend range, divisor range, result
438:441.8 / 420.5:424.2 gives 0.62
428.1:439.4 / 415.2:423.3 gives 0.78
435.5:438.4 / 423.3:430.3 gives 0.77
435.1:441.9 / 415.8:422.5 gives 0.71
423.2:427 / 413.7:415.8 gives 1.23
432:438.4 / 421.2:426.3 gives 0.71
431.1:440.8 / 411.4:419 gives 0.81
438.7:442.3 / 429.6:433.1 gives 0.84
